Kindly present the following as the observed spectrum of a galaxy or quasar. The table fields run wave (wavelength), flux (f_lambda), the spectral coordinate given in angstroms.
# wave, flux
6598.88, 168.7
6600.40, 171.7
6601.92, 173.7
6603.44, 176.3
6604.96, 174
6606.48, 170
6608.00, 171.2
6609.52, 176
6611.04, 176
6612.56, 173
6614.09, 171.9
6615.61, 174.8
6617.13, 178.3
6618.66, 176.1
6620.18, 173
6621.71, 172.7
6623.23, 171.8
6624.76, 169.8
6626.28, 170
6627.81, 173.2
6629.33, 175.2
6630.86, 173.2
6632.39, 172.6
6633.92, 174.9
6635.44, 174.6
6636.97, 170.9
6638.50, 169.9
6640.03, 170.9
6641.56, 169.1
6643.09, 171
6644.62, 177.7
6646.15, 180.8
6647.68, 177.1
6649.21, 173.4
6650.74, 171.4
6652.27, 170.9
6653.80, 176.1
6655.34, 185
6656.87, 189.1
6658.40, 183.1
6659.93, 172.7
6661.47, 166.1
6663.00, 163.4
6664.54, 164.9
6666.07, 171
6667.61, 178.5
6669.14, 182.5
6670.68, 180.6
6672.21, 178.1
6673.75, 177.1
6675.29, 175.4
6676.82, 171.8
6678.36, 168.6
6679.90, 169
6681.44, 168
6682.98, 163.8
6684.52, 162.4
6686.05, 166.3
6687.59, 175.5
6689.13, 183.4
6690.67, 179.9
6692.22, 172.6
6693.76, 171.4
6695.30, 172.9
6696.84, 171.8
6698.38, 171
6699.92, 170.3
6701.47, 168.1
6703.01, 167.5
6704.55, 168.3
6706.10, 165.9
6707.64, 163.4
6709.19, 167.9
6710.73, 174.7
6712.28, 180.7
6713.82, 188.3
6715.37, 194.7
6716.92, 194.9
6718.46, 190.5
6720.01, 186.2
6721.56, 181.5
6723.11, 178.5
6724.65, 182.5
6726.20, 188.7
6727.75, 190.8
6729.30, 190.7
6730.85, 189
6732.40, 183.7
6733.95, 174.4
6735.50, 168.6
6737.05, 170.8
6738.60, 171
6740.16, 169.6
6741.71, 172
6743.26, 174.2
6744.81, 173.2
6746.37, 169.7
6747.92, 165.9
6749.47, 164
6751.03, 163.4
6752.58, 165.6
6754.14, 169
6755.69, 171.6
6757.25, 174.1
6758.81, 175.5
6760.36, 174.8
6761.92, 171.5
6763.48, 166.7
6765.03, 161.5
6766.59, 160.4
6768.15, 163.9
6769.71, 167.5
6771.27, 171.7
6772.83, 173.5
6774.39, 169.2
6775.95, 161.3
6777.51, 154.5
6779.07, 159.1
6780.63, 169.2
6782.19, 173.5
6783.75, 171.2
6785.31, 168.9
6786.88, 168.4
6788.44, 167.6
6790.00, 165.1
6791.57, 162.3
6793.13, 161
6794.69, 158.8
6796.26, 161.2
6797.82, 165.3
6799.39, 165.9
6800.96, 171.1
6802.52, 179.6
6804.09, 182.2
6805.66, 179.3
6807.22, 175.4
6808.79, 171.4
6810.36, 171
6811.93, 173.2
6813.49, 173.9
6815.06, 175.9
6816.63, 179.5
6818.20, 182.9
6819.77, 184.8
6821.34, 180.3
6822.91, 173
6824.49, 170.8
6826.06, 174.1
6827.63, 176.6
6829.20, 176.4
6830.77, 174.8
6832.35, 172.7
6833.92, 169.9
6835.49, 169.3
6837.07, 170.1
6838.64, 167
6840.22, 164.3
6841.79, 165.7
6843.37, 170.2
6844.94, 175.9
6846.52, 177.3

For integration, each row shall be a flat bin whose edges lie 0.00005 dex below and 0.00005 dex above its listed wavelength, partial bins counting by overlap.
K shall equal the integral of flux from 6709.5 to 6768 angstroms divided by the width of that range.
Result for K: 176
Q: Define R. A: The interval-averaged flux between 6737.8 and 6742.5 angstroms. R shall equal 171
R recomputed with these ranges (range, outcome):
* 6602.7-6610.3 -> 174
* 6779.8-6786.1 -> 171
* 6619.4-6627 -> 172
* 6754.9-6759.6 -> 174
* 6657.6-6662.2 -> 174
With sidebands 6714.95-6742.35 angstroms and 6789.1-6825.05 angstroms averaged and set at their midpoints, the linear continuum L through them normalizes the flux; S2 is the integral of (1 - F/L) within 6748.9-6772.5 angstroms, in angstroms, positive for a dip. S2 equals 1.3 angstroms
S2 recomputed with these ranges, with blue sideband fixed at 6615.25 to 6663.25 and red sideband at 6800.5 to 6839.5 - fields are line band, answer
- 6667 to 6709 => 0.6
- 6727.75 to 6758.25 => 0.3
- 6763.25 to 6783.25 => 1.1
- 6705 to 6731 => -1.2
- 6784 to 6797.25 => 0.8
